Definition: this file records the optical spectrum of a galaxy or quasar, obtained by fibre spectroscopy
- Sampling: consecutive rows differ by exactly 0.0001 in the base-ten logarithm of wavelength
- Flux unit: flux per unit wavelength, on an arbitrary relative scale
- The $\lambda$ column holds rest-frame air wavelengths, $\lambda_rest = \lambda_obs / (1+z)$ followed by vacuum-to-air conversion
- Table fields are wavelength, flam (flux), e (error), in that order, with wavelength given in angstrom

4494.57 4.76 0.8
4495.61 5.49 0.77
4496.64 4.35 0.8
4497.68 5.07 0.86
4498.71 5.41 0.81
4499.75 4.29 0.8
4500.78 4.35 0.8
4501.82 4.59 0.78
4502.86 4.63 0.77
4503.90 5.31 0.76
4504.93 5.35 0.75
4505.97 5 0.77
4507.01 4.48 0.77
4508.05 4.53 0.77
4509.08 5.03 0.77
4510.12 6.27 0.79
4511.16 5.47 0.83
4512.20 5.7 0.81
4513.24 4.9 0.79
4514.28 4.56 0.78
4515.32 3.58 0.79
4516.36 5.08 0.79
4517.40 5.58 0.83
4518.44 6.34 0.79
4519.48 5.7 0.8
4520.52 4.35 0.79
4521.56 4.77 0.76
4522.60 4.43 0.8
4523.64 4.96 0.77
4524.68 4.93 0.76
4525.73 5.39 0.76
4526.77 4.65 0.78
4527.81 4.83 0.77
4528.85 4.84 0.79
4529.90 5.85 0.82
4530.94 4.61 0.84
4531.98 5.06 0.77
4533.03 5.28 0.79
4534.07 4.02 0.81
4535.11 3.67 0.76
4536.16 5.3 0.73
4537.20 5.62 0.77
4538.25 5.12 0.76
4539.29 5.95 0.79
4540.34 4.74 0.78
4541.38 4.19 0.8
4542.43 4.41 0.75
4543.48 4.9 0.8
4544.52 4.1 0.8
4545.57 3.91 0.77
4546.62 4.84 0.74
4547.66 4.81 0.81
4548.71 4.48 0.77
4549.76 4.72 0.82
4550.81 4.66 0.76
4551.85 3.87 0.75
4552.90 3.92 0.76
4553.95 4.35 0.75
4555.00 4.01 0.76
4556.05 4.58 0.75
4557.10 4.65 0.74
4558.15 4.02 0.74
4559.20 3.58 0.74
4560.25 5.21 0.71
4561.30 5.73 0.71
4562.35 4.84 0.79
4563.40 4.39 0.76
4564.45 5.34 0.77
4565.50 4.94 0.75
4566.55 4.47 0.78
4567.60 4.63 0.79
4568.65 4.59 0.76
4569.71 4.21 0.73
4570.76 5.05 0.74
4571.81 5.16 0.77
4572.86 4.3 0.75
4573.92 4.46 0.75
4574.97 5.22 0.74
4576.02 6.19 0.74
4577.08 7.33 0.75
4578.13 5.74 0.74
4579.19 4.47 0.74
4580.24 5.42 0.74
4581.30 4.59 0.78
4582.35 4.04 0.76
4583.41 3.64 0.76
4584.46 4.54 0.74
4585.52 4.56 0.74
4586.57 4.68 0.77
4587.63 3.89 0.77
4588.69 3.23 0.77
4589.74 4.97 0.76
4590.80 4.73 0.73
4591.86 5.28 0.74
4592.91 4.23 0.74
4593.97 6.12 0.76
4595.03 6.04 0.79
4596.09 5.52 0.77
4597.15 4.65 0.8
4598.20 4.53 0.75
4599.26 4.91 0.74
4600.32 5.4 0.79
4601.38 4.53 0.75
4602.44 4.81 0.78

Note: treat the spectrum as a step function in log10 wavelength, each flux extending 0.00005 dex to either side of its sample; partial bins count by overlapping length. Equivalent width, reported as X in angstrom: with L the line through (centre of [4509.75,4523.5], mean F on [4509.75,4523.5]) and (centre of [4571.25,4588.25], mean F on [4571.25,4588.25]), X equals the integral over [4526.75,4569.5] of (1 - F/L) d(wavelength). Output 2.8 angstrom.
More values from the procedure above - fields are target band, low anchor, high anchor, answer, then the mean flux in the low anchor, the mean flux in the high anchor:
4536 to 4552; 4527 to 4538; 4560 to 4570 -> 0.5 angstrom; 4.91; 4.84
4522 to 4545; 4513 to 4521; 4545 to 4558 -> -0.7 angstrom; 5.02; 4.39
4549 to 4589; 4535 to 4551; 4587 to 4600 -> 1.0 angstrom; 4.74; 4.85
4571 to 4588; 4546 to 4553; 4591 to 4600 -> 0.1 angstrom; 4.5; 5.15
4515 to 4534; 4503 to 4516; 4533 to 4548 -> -0.6 angstrom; 5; 4.71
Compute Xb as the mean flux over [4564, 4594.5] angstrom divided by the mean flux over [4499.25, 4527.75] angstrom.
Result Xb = 0.97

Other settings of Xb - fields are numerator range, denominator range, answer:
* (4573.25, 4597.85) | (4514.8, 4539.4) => 0.99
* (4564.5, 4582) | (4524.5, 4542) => 1.02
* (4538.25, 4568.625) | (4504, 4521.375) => 0.90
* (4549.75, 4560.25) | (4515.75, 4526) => 0.83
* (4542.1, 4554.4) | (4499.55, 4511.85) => 0.89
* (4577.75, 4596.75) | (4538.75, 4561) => 1.06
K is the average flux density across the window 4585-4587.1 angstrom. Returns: 4.63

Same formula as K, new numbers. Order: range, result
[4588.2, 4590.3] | 4.13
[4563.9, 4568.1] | 4.85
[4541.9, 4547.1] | 4.42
